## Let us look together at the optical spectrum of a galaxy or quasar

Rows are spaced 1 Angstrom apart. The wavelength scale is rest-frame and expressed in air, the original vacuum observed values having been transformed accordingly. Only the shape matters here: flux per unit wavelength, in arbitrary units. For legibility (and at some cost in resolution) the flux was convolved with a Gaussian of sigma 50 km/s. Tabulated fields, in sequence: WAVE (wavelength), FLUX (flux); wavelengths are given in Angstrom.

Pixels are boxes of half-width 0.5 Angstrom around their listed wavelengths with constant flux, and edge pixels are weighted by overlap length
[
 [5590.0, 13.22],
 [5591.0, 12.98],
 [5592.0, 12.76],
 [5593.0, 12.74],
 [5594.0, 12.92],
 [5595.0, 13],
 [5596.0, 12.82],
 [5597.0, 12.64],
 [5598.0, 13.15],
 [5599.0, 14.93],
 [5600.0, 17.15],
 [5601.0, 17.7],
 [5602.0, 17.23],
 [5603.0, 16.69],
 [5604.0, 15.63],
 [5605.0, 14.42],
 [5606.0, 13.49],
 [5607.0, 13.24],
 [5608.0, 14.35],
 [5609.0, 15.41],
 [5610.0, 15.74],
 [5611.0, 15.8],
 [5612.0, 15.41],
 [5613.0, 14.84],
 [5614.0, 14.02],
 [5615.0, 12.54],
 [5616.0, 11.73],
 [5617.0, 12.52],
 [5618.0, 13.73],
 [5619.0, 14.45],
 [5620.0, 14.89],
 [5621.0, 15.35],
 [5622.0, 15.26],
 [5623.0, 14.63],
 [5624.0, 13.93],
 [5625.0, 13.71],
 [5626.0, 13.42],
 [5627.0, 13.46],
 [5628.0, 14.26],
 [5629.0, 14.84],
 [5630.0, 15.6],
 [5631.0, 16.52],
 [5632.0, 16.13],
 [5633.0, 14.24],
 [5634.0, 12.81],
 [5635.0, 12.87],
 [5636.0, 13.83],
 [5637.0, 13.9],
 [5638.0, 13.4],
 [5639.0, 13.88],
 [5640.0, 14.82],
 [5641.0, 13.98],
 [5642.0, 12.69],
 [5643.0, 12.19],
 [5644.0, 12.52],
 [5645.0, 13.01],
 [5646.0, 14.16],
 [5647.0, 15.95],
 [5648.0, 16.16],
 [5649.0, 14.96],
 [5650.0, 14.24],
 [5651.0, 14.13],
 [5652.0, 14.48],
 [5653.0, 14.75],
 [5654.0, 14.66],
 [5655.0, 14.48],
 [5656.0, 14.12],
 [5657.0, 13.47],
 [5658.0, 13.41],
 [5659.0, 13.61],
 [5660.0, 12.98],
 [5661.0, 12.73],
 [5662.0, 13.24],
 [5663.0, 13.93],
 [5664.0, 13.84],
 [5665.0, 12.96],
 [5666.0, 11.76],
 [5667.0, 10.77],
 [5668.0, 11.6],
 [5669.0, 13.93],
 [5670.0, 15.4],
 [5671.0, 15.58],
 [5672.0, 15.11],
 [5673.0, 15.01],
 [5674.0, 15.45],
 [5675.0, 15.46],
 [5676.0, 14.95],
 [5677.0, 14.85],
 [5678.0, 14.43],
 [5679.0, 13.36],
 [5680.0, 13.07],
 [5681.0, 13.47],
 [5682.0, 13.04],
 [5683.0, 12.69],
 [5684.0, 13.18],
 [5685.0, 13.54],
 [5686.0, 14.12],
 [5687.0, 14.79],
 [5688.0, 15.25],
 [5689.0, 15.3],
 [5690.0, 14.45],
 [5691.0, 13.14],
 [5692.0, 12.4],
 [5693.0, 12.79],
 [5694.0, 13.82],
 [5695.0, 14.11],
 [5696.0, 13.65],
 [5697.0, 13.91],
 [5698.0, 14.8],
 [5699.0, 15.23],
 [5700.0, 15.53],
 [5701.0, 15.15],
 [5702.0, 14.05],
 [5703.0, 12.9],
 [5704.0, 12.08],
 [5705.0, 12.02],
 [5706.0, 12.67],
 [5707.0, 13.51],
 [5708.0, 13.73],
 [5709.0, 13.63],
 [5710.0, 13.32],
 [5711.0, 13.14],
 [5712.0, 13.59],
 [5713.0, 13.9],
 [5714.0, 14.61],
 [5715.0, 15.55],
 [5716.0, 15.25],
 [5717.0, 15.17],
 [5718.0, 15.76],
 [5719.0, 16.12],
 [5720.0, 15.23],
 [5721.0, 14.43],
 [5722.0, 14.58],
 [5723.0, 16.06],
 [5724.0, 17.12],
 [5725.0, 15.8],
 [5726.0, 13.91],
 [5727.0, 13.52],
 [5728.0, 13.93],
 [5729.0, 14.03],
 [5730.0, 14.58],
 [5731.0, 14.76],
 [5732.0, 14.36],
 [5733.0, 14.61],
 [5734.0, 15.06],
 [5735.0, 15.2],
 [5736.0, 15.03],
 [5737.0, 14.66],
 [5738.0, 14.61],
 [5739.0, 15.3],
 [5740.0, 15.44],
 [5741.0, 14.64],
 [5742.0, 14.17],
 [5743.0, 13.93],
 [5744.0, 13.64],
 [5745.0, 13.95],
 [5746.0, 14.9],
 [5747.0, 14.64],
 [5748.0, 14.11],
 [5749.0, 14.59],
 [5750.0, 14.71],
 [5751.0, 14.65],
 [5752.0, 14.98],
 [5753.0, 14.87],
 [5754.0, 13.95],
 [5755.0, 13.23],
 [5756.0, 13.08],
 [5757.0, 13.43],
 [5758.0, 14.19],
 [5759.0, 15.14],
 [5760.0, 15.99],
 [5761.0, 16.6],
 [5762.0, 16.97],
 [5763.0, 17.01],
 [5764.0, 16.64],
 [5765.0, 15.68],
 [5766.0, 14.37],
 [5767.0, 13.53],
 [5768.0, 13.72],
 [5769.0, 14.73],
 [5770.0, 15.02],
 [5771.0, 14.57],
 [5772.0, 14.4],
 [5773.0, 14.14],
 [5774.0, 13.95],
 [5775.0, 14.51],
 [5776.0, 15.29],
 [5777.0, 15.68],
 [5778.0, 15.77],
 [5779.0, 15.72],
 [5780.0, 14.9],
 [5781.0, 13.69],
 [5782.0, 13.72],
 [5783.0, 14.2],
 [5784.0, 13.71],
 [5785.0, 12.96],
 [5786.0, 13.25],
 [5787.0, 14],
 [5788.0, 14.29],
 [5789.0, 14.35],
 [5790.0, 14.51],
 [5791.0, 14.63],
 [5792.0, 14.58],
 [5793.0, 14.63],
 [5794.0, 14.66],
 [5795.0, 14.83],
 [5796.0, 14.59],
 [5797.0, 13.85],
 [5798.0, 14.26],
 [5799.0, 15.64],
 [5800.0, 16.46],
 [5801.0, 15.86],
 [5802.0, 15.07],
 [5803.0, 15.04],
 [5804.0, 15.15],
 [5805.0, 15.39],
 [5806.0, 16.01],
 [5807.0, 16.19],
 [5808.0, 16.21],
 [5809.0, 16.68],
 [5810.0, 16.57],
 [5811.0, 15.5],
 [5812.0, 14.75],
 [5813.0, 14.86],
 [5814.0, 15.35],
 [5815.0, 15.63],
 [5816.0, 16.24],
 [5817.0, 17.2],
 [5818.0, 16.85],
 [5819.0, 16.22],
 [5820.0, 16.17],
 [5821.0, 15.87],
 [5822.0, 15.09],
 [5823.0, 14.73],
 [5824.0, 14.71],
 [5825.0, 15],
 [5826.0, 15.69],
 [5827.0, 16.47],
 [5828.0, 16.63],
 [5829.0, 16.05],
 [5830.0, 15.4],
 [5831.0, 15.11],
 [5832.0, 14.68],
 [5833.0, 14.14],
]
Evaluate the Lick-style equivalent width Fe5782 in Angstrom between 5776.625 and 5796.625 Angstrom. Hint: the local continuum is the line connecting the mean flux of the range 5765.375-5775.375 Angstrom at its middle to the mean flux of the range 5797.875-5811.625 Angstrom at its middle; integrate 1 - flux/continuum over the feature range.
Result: 0.75 Angstrom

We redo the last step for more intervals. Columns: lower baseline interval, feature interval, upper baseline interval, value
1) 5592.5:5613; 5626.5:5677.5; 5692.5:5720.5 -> 1.3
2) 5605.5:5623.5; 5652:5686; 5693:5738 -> 1.3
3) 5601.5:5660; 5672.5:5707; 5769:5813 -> 1.3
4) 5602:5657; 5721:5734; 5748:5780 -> 0.0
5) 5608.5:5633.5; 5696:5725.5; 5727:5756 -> 0.1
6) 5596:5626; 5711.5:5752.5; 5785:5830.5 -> 0.8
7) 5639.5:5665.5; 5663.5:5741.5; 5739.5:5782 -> 0.3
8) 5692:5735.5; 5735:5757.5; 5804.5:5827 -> 0.6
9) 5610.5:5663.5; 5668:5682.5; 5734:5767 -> -0.1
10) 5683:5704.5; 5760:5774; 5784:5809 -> -0.5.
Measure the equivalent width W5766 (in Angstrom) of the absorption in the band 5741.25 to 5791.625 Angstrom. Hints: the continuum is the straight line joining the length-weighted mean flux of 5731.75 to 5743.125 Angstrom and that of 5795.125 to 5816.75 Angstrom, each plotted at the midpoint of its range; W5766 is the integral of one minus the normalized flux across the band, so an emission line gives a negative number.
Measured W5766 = 1.7 Angstrom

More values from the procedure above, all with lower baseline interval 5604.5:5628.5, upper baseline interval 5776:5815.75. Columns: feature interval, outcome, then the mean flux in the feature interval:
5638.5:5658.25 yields 0.3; 14.1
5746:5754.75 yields 0.1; 14.5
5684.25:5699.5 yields 0.5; 14.1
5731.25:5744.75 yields 0.1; 14.7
